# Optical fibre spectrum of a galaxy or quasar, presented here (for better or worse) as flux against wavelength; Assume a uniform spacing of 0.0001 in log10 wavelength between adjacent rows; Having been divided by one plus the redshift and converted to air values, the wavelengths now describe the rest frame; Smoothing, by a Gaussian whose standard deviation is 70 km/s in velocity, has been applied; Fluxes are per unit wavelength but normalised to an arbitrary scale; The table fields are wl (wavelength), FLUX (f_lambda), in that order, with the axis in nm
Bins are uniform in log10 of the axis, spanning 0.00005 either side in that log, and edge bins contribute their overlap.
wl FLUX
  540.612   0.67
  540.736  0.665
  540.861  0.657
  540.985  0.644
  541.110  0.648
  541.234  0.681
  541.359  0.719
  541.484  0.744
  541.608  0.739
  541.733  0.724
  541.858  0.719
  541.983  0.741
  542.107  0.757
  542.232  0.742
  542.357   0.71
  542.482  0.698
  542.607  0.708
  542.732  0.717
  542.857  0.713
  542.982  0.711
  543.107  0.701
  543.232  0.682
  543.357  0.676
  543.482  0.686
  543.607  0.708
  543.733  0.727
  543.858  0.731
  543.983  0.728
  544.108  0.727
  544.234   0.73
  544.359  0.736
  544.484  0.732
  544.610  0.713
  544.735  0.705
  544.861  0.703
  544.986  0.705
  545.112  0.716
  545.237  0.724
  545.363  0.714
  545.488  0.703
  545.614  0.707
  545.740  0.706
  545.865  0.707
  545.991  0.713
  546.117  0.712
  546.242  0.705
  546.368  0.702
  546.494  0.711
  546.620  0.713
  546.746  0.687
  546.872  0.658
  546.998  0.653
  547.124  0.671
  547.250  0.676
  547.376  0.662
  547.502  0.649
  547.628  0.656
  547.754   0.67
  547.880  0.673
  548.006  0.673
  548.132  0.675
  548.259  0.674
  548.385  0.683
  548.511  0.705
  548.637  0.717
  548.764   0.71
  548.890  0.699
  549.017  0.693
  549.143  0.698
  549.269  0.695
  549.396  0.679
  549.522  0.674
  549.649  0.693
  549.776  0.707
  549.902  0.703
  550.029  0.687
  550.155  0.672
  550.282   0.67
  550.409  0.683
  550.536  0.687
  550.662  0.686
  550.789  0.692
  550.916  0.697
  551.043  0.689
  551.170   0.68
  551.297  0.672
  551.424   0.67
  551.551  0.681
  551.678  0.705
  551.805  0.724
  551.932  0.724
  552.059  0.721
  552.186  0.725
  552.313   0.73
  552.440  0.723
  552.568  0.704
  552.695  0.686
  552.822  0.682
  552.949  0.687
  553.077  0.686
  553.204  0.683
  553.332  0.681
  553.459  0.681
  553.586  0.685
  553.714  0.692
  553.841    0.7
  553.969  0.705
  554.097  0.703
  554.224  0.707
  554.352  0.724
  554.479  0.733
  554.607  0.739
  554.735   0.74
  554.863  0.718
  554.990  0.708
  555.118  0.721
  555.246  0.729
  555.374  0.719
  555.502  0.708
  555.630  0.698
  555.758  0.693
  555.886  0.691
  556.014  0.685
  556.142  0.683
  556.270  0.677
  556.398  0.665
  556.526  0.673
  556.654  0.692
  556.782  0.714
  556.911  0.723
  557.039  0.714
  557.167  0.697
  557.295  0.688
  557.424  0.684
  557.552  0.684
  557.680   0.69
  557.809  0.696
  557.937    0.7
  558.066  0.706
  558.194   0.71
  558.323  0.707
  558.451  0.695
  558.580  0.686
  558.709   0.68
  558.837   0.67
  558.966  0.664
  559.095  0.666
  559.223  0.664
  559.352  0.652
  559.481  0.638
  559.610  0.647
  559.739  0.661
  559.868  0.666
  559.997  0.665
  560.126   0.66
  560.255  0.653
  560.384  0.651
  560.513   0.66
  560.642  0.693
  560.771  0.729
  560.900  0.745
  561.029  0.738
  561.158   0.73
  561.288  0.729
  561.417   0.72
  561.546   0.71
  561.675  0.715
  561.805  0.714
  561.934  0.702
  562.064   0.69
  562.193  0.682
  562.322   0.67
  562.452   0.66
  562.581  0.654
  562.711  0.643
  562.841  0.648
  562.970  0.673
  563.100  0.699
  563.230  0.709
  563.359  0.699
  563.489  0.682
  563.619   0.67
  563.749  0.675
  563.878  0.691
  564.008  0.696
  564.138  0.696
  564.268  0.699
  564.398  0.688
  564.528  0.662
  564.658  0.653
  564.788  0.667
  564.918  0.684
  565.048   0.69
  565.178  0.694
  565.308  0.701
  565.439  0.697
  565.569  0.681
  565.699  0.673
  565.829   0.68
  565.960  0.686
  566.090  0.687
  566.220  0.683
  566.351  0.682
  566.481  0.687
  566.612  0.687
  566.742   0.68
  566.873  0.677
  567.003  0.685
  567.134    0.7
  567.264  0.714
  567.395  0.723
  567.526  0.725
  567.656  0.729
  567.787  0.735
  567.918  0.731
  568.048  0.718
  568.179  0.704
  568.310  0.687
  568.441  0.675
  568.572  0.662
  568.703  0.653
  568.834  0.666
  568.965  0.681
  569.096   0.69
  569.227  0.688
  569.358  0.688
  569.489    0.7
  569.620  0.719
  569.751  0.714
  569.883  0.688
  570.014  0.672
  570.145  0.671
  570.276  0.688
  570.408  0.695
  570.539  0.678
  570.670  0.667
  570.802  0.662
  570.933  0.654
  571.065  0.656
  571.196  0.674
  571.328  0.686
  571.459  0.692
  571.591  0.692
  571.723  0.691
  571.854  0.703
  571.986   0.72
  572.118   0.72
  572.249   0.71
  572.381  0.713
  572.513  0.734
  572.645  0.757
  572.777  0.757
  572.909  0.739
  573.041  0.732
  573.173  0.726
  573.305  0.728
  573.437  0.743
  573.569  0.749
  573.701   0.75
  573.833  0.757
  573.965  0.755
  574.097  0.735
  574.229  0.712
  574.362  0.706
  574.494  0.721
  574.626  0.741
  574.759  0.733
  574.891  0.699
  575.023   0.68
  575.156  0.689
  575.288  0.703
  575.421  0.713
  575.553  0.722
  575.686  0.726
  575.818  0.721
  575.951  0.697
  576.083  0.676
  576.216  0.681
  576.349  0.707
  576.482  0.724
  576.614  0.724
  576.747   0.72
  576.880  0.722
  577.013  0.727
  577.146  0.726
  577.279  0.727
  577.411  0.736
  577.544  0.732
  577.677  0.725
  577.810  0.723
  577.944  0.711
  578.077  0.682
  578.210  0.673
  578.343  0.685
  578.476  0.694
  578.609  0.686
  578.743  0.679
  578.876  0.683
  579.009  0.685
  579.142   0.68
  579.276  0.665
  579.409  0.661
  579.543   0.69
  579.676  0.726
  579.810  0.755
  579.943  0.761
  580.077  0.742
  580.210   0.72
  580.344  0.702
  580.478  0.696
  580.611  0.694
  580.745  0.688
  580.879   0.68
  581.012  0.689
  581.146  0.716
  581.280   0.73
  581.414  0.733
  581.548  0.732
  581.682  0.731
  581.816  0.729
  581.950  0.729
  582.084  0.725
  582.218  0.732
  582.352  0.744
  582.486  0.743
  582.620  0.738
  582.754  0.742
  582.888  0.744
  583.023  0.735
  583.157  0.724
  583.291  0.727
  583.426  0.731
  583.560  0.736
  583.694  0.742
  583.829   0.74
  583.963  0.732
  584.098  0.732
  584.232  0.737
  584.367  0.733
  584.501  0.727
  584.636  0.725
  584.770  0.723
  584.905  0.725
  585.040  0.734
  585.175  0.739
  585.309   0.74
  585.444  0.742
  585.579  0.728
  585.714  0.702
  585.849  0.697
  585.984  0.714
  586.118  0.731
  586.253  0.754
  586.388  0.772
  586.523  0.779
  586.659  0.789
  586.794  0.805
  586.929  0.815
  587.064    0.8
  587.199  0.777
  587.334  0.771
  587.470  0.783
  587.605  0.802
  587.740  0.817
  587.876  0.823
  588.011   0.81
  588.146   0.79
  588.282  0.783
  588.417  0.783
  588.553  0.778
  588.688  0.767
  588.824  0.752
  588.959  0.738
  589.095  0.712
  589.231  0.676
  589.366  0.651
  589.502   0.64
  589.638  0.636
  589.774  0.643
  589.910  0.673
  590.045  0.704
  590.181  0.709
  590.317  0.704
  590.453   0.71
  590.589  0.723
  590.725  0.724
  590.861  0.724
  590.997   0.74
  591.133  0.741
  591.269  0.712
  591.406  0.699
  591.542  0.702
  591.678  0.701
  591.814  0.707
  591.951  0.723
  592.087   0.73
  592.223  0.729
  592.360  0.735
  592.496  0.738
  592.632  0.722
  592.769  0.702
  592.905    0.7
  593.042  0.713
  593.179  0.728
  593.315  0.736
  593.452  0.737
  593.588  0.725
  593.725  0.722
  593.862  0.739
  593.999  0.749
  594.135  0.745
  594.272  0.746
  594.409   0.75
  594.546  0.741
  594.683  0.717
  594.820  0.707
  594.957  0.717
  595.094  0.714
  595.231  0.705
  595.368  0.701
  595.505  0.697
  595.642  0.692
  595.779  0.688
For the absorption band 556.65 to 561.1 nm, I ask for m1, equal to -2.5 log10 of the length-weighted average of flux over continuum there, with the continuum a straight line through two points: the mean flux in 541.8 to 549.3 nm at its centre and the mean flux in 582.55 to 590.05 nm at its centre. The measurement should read 0.05 mag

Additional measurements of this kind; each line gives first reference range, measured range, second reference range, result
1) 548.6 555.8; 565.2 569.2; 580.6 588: 0.04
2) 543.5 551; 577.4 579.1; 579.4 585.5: 0.04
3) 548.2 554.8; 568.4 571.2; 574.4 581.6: 0.04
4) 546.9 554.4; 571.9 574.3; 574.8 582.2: -0.05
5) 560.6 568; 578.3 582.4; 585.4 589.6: 0.04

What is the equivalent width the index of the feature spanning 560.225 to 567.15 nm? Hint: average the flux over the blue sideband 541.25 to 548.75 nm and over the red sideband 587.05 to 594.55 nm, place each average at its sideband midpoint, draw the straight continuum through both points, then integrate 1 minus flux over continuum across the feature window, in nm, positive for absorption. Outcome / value 0.26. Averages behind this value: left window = 0.704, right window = 0.732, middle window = 0.688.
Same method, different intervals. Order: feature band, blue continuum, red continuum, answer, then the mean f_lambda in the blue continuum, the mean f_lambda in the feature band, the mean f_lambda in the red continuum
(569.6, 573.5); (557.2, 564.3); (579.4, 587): 0.03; 0.686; 0.702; 0.732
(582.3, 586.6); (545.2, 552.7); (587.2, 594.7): -0.06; 0.693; 0.735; 0.731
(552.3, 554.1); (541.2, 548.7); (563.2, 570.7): 0.01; 0.704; 0.694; 0.69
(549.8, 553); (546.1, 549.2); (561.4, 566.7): -0.05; 0.685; 0.696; 0.685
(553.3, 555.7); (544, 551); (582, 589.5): -0.02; 0.695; 0.71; 0.748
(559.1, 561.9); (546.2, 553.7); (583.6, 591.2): 0.06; 0.689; 0.687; 0.74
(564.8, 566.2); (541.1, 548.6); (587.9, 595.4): 0.05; 0.703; 0.687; 0.723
